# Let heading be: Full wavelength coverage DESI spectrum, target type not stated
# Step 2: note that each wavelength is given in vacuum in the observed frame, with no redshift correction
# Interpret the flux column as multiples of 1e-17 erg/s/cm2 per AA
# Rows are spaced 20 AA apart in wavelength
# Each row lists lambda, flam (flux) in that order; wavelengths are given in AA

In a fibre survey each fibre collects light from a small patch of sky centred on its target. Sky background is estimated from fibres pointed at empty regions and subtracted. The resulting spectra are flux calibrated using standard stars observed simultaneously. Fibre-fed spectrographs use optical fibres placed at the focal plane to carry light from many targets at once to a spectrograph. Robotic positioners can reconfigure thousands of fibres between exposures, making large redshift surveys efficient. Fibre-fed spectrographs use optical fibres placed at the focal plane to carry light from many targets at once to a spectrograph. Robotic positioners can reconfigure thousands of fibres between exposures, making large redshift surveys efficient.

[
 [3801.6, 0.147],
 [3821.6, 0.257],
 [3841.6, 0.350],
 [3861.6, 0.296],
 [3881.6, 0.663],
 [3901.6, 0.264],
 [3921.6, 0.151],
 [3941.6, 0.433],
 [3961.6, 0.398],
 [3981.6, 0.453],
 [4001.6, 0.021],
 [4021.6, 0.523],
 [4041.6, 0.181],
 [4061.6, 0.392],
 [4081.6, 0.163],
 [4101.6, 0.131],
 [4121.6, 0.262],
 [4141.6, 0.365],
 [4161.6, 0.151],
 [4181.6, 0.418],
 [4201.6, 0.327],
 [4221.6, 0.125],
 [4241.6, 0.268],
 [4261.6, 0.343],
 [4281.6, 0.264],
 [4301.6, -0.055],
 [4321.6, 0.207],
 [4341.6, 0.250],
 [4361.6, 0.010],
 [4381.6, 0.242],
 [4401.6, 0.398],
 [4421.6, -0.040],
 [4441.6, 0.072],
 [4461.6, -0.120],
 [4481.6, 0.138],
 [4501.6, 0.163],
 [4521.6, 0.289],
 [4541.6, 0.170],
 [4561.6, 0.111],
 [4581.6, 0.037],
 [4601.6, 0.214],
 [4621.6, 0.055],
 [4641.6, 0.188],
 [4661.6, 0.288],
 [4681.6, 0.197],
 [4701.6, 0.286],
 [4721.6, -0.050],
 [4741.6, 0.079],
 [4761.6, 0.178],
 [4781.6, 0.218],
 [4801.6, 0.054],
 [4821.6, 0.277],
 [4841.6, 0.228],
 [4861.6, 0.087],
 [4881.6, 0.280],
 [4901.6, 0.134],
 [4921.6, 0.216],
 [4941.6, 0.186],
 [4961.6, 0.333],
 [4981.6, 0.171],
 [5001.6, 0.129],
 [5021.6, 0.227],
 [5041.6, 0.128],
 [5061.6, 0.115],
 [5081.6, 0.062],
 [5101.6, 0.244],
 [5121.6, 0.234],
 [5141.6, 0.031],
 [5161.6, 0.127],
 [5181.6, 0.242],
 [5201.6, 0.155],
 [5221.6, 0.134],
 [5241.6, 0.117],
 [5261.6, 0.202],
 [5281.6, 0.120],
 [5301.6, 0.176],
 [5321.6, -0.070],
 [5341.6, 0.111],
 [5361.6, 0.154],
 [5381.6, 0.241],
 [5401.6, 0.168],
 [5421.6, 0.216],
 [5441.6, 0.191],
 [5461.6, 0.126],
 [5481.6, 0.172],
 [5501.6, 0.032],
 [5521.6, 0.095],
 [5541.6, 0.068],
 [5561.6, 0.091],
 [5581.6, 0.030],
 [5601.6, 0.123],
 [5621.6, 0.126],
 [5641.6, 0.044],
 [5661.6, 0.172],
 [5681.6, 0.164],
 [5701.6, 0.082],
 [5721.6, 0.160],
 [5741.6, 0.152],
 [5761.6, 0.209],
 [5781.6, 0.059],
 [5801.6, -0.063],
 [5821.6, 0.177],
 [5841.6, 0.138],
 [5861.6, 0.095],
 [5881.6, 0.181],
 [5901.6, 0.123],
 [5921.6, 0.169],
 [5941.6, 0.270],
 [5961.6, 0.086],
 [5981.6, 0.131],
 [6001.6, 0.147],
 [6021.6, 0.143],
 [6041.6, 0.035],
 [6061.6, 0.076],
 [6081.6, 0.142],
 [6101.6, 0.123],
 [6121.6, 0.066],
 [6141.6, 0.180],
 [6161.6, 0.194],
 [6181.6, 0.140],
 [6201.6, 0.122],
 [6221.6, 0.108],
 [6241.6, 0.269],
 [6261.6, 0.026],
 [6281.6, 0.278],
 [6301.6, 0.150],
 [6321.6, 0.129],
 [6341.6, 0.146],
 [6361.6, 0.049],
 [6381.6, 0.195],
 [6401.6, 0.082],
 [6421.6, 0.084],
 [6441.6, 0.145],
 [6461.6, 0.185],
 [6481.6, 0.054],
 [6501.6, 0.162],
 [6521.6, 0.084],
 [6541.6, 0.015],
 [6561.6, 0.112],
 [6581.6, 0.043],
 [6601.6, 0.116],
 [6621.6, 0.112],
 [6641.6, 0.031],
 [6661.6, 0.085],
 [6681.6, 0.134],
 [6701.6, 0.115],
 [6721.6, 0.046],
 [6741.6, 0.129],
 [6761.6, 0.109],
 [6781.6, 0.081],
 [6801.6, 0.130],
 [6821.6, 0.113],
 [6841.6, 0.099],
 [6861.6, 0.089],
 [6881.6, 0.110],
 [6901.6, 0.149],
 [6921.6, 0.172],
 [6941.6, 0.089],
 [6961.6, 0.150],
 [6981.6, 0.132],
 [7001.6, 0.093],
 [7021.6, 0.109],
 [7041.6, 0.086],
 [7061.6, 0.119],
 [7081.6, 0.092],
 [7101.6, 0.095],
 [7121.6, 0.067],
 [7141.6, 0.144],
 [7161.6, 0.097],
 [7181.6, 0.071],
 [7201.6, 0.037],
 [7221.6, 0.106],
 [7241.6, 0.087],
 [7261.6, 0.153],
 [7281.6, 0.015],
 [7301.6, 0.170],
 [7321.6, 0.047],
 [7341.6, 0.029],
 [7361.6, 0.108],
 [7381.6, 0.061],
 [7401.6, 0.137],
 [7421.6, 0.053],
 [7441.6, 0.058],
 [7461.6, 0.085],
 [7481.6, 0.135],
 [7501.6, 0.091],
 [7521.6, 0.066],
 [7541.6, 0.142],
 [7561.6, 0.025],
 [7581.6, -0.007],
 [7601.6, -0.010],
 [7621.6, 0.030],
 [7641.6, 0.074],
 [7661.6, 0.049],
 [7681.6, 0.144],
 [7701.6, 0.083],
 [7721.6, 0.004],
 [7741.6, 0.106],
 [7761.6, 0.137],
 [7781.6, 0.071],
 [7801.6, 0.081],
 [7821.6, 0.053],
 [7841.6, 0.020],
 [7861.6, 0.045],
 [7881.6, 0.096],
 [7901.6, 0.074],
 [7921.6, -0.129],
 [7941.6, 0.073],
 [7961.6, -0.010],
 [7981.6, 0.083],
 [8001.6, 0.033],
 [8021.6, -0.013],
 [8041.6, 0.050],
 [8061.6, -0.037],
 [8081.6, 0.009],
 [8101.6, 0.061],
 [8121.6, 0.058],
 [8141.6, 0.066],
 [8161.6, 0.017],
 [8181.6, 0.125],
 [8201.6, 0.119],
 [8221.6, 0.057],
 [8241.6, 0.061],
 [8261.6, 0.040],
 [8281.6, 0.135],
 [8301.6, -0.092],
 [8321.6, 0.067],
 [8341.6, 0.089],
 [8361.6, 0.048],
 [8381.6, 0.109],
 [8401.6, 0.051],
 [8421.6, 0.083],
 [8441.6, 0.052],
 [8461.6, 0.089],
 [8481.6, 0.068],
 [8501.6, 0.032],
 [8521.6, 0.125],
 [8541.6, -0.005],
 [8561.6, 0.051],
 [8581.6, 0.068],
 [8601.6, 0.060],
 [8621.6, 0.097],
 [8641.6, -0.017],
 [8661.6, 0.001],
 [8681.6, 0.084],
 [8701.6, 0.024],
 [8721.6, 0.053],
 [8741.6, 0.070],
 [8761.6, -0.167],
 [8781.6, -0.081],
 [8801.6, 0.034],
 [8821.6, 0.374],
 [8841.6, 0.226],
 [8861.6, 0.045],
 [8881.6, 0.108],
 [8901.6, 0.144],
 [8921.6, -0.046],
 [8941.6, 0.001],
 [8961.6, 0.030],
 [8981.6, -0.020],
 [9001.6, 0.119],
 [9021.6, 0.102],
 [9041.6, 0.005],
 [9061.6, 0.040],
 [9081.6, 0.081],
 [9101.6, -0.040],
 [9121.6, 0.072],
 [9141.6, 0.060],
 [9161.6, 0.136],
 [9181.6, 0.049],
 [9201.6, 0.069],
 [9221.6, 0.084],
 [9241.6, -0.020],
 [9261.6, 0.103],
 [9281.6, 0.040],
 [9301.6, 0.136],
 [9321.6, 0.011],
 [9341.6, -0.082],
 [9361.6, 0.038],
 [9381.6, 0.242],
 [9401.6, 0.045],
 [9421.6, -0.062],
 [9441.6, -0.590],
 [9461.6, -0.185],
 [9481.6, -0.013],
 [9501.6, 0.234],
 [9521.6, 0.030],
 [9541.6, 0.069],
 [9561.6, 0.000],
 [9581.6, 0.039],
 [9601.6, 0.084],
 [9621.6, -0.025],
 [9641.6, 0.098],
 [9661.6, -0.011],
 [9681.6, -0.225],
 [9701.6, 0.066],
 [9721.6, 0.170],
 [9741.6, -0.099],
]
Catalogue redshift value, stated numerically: 1.37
